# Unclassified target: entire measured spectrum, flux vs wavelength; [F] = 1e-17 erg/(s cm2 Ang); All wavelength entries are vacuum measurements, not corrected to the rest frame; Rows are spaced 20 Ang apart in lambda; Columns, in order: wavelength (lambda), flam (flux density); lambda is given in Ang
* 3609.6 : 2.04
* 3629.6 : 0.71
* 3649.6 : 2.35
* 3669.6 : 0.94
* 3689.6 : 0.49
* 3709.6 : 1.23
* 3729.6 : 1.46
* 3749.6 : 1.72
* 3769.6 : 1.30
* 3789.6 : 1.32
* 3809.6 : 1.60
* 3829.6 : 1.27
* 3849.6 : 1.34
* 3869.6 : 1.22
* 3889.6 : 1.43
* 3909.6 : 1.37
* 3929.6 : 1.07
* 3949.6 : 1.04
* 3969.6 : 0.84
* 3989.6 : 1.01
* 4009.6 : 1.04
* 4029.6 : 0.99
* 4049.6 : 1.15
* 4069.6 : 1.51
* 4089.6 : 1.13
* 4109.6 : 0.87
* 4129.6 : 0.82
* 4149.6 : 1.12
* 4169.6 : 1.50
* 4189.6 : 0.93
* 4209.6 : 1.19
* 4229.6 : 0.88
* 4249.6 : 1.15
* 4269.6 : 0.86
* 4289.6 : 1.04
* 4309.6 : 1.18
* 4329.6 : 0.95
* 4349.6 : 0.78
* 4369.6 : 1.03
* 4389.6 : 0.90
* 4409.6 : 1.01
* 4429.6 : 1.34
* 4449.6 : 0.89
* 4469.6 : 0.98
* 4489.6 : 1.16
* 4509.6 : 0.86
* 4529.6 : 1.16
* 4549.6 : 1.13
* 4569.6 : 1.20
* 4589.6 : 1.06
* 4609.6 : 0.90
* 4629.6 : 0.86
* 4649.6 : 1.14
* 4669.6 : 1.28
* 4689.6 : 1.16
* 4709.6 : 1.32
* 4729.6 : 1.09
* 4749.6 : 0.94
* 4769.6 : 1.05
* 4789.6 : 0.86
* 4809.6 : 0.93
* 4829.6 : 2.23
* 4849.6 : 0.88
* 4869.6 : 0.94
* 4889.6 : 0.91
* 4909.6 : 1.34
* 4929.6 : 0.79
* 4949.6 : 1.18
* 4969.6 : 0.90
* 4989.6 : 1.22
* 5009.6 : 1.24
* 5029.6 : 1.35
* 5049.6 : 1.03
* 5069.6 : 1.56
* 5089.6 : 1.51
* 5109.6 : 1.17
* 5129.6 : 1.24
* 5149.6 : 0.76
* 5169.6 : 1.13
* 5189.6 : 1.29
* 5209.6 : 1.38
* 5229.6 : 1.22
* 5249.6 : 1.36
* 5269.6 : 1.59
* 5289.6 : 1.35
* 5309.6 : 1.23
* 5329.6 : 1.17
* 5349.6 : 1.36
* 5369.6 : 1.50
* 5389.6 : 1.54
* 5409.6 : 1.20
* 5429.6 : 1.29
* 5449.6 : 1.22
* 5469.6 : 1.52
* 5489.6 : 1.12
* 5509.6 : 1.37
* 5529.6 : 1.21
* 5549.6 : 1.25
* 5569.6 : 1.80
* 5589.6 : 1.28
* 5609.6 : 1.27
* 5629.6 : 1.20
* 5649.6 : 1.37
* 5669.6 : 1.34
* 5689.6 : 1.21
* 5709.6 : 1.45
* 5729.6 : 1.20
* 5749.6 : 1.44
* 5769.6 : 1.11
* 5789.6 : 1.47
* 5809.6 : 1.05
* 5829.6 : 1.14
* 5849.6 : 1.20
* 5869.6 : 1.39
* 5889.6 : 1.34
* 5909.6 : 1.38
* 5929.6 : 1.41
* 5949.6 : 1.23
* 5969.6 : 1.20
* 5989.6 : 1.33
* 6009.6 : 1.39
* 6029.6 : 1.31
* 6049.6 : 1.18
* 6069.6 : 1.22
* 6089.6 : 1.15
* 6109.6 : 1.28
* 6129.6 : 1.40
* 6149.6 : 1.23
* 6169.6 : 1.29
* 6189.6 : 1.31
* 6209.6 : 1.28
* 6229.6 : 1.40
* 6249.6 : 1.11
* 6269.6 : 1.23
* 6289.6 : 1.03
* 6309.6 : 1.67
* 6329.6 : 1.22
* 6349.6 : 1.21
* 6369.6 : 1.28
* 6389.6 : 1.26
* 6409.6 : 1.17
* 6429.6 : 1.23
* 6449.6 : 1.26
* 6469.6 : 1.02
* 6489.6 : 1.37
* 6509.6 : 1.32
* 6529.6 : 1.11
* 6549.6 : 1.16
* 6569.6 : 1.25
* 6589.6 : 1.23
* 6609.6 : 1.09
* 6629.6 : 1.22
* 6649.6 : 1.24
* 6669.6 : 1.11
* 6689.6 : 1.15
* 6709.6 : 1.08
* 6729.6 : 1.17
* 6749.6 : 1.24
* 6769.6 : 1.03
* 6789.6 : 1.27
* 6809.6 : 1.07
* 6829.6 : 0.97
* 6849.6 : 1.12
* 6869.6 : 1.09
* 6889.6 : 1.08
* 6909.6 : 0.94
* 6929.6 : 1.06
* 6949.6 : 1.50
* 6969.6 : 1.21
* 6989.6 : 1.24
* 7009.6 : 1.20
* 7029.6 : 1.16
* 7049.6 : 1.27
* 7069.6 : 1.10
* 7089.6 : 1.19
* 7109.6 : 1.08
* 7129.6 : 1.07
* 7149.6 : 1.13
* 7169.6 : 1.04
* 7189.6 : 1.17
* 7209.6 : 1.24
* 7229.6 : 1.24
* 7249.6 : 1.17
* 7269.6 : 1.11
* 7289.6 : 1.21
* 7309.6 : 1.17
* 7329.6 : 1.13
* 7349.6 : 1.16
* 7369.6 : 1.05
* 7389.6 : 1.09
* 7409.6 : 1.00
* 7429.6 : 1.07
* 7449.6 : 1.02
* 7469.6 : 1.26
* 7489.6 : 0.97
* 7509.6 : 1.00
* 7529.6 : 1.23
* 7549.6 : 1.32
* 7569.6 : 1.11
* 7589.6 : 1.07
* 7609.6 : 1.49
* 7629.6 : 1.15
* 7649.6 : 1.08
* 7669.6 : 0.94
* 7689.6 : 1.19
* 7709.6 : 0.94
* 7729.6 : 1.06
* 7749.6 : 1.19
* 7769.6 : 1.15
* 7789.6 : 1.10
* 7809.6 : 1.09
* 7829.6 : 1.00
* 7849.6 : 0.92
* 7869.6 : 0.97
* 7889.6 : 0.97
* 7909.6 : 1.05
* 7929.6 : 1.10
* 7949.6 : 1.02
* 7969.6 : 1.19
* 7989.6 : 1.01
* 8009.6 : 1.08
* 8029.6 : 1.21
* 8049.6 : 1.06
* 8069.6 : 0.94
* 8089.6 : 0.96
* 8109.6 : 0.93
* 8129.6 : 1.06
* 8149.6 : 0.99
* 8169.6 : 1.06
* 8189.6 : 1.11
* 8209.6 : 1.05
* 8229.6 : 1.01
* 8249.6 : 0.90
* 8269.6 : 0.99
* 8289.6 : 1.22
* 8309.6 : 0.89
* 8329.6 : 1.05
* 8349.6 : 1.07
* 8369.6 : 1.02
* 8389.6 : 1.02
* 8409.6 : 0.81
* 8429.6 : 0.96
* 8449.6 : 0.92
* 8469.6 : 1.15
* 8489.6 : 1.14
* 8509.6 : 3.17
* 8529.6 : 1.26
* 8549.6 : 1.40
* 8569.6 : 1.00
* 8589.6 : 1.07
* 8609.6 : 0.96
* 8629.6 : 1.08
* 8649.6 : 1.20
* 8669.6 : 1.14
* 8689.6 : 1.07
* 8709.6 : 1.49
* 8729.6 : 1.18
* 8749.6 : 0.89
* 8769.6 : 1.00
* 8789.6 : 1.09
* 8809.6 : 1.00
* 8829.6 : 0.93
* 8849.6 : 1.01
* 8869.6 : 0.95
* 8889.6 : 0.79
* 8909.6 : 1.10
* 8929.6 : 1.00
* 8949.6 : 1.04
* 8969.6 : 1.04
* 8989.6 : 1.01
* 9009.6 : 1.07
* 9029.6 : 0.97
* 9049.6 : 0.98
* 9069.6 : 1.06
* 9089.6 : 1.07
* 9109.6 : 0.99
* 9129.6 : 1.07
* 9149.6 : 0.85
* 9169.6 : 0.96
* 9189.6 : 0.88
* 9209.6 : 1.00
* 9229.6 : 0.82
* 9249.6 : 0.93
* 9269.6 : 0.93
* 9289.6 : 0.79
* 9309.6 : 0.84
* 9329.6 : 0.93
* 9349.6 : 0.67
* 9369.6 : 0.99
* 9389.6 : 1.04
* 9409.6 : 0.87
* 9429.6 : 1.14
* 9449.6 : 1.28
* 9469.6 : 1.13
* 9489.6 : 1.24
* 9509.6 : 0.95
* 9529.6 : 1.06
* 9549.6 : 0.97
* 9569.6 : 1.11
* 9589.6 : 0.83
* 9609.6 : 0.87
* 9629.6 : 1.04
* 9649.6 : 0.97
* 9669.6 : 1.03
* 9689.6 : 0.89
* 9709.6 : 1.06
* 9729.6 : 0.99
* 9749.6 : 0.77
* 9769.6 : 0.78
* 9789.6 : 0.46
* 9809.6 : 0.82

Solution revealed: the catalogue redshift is 0.297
